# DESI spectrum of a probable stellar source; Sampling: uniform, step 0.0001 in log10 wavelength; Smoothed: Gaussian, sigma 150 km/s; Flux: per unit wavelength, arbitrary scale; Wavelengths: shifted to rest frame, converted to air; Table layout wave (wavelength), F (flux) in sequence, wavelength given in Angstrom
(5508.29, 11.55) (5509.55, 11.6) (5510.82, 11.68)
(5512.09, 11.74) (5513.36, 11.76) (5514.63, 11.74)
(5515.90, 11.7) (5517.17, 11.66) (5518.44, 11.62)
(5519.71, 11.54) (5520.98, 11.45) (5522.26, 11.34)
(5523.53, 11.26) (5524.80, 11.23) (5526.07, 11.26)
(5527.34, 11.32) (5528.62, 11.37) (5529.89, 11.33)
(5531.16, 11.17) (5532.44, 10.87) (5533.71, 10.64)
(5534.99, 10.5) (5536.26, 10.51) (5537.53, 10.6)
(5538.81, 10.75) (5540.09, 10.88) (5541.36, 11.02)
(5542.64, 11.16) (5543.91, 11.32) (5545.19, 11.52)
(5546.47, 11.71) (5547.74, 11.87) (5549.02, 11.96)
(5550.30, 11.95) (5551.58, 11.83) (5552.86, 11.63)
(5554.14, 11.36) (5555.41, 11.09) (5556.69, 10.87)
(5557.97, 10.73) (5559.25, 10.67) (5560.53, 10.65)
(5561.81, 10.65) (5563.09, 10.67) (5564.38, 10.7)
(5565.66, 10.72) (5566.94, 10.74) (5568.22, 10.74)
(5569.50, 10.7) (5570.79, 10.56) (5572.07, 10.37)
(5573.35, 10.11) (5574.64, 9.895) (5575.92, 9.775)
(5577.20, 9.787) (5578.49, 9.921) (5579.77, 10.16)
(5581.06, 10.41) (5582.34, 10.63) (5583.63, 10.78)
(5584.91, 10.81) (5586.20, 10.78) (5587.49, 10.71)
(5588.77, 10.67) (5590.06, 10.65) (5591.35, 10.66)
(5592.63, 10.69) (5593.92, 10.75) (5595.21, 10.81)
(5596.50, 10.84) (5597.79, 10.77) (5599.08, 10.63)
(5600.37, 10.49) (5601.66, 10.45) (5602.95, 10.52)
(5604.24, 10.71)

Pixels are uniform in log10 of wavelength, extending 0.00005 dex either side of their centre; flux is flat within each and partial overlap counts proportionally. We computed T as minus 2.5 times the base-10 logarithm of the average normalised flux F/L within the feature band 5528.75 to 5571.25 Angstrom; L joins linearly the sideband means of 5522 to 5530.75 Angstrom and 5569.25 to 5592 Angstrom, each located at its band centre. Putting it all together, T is -0.012 mag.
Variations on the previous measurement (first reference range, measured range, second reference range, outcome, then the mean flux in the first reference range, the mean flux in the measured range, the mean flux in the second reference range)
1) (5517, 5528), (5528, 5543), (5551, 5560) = 0.040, 11.4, 10.9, 11.2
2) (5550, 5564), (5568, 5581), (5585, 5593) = 0.070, 11.1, 10.2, 10.7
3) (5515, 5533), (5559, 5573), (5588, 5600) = 0.034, 11.4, 10.6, 10.7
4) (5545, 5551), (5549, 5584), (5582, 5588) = 0.058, 11.8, 10.7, 10.7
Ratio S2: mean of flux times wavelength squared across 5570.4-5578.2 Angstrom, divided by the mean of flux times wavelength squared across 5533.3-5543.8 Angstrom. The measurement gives 0.94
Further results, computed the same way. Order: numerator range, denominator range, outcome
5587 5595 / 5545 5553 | 0.92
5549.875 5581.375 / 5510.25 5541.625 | 0.96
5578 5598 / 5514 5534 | 0.96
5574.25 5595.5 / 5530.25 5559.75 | 0.95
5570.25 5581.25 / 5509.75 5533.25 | 0.90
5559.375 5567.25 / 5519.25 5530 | 0.96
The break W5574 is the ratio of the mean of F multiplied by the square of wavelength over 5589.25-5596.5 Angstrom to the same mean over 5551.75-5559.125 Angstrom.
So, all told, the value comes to 0.97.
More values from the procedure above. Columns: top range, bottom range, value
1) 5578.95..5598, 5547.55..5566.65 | 0.97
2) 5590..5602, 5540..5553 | 0.94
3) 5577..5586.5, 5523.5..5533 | 0.95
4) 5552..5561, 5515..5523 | 0.97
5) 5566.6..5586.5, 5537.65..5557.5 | 0.92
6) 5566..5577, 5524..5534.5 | 0.94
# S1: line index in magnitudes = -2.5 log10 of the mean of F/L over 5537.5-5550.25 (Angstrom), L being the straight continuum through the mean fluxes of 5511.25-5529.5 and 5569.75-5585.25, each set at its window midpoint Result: -0.03 mag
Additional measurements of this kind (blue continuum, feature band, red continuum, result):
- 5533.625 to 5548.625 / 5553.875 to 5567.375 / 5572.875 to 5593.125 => 0.00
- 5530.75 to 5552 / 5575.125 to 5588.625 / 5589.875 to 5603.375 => 0.04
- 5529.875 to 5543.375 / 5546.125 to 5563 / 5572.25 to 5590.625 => -0.06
